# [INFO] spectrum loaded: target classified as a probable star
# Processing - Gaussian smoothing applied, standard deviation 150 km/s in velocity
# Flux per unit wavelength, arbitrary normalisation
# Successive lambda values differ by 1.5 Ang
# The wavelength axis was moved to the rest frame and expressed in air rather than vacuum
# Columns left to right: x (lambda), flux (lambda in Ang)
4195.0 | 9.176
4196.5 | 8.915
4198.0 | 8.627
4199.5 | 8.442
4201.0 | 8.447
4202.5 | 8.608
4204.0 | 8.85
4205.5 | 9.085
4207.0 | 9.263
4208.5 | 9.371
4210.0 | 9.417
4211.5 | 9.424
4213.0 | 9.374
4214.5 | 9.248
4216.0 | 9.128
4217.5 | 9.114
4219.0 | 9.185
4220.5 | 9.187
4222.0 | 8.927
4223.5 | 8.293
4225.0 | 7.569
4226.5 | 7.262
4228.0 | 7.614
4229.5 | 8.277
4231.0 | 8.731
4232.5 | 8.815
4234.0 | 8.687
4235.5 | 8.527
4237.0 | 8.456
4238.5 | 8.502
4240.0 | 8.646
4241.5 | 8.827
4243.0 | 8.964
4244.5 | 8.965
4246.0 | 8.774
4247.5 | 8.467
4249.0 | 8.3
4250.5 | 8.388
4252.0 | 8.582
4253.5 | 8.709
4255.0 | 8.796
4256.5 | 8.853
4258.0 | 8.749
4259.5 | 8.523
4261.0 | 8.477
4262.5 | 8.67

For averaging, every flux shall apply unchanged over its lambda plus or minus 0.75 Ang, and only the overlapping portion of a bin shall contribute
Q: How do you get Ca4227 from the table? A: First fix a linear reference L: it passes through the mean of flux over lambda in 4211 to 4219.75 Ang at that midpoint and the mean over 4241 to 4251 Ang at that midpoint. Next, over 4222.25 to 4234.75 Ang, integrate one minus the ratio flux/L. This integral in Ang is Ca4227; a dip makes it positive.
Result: 1.1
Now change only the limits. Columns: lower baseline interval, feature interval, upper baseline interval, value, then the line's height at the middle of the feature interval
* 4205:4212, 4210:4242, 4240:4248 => 1.37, 9.06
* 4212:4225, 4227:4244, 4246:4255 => 0.40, 8.74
